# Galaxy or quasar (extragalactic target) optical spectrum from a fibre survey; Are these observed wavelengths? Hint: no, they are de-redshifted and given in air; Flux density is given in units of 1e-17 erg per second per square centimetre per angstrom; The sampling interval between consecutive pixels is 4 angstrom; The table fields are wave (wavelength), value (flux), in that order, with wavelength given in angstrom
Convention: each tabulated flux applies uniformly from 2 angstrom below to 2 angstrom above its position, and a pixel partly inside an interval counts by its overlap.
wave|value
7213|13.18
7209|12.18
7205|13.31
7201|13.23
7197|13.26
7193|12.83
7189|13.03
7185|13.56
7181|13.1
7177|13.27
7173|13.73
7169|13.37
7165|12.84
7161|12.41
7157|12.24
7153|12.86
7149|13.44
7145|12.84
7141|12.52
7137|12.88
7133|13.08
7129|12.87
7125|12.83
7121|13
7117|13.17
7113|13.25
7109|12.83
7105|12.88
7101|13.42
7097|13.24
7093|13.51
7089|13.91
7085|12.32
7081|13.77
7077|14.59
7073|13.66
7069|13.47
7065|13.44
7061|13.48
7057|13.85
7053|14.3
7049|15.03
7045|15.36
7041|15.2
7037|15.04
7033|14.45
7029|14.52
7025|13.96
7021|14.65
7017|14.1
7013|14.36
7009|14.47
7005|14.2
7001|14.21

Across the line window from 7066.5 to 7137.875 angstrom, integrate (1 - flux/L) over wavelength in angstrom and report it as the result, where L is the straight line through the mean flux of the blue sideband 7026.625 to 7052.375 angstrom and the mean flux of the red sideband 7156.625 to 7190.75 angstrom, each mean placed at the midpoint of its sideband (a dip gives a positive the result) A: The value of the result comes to 4.0 angstrom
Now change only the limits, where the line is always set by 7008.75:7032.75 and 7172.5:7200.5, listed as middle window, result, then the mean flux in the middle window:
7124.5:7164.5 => 2.1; 12.8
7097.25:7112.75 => 0.8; 13.1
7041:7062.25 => -0.6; 14.5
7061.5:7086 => 0.7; 13.6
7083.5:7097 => 0.6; 13.3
